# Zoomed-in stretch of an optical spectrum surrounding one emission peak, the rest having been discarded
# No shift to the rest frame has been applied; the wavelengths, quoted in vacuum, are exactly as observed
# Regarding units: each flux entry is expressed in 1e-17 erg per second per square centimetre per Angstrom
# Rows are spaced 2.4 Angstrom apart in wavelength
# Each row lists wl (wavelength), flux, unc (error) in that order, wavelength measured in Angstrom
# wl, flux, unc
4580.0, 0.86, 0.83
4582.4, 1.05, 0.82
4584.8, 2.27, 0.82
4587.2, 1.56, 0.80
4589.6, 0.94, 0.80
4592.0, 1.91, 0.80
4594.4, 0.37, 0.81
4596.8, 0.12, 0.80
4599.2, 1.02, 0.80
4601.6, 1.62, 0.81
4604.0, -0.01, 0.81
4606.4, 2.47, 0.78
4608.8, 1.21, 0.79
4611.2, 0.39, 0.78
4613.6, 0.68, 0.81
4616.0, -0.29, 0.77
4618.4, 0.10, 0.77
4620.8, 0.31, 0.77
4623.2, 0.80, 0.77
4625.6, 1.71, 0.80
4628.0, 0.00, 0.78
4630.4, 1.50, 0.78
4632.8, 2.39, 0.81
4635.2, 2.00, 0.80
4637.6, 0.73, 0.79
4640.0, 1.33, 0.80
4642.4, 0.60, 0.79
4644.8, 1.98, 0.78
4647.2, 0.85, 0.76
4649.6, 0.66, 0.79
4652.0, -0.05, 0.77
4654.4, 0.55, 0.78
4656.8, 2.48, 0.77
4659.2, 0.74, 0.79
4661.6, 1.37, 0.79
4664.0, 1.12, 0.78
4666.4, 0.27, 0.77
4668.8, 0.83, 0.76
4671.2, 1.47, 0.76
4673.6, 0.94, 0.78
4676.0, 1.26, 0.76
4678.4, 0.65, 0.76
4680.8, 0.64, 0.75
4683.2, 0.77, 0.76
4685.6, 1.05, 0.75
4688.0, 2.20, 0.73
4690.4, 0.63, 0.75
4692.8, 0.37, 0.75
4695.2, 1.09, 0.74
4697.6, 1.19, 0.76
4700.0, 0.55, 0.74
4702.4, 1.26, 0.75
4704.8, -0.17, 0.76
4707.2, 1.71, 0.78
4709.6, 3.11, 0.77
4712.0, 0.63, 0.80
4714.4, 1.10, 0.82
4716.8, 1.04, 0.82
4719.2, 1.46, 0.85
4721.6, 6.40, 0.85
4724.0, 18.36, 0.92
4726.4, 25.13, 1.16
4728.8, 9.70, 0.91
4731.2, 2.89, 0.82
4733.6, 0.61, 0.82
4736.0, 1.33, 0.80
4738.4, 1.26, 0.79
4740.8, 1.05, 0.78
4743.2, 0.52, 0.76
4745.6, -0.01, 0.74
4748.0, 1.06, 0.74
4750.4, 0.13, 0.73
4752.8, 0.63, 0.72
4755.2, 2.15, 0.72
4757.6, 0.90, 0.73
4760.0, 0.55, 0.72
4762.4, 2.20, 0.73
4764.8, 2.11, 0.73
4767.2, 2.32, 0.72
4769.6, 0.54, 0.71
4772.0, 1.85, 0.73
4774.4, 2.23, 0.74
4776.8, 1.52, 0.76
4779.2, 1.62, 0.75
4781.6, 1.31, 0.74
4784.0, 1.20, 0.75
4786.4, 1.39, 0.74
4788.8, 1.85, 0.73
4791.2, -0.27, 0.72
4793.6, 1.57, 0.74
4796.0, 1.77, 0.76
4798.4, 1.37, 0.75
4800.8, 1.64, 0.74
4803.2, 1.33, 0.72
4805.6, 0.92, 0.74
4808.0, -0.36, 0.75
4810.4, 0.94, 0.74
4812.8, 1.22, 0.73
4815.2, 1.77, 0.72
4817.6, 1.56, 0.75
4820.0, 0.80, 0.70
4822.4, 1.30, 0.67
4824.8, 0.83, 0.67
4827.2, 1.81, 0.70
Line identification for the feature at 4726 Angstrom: [O II] 3727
